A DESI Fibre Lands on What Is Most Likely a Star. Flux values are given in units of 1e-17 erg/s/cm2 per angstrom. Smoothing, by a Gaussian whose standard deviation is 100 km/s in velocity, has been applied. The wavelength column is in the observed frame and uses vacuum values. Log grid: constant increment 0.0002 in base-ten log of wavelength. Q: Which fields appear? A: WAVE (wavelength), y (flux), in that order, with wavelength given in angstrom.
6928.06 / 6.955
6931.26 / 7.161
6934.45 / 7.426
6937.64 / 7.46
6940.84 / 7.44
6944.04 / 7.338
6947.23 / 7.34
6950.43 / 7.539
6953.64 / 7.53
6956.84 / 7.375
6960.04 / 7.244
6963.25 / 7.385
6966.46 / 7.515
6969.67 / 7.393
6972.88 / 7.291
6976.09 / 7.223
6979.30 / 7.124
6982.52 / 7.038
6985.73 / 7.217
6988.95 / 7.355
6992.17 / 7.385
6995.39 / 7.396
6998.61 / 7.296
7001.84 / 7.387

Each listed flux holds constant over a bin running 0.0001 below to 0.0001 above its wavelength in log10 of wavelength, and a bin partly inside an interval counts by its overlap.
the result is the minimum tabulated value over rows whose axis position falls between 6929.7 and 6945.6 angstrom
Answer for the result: 7.161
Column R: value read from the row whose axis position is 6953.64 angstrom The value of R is 7.53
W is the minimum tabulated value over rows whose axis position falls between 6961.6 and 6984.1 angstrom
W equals 7.038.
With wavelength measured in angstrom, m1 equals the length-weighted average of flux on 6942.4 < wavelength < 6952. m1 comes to 7.41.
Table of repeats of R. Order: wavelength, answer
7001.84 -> 7.387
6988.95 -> 7.355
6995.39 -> 7.396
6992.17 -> 7.385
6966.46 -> 7.515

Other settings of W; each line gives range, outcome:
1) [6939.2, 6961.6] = 7.244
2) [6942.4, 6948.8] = 7.338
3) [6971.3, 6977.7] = 7.223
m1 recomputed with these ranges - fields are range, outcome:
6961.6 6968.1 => 7.44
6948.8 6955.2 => 7.52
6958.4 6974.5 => 7.37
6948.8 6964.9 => 7.41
